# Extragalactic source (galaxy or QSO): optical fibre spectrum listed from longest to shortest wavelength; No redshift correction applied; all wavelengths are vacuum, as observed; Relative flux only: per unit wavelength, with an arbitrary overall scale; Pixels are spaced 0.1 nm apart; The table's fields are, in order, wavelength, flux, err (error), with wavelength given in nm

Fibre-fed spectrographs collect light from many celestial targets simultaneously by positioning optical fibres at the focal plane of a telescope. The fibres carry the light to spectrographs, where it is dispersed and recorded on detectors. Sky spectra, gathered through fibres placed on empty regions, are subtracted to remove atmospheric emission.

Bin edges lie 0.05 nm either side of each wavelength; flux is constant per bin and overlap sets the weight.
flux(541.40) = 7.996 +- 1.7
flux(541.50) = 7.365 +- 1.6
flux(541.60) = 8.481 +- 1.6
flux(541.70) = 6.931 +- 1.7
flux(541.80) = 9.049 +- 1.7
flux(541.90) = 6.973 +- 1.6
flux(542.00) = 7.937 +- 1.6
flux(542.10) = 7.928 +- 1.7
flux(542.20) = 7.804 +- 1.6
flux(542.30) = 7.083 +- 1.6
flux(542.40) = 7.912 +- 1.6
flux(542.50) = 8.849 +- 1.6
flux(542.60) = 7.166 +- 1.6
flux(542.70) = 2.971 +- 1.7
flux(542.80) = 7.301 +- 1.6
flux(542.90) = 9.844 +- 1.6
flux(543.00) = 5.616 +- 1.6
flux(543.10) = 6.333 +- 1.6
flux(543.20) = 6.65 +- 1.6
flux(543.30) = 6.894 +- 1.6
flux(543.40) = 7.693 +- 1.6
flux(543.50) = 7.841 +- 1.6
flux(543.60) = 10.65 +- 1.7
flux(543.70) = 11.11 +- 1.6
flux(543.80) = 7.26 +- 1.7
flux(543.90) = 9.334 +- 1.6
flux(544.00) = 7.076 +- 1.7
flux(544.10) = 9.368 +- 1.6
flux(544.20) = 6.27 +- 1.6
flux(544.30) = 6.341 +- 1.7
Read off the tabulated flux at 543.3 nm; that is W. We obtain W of 6.894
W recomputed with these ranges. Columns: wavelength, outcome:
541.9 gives 6.973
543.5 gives 7.841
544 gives 7.076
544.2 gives 6.27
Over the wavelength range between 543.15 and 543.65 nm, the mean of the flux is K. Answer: 7.95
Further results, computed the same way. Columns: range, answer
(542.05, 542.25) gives 7.87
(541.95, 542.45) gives 7.73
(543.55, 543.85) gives 9.67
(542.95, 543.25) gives 6.2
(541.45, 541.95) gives 7.76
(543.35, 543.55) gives 7.77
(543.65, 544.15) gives 8.83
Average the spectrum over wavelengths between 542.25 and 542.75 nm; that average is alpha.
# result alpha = 6.8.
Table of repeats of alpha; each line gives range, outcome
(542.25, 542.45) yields 7.5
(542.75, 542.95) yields 8.57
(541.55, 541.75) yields 7.71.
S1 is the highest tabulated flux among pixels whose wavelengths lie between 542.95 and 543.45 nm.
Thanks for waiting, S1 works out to 7.693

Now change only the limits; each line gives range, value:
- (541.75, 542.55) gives 9.049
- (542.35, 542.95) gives 9.844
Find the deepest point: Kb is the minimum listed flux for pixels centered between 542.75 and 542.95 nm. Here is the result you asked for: 7.301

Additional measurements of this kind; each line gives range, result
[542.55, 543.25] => 2.971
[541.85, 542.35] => 6.973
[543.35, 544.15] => 7.076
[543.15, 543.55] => 6.65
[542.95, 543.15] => 5.616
